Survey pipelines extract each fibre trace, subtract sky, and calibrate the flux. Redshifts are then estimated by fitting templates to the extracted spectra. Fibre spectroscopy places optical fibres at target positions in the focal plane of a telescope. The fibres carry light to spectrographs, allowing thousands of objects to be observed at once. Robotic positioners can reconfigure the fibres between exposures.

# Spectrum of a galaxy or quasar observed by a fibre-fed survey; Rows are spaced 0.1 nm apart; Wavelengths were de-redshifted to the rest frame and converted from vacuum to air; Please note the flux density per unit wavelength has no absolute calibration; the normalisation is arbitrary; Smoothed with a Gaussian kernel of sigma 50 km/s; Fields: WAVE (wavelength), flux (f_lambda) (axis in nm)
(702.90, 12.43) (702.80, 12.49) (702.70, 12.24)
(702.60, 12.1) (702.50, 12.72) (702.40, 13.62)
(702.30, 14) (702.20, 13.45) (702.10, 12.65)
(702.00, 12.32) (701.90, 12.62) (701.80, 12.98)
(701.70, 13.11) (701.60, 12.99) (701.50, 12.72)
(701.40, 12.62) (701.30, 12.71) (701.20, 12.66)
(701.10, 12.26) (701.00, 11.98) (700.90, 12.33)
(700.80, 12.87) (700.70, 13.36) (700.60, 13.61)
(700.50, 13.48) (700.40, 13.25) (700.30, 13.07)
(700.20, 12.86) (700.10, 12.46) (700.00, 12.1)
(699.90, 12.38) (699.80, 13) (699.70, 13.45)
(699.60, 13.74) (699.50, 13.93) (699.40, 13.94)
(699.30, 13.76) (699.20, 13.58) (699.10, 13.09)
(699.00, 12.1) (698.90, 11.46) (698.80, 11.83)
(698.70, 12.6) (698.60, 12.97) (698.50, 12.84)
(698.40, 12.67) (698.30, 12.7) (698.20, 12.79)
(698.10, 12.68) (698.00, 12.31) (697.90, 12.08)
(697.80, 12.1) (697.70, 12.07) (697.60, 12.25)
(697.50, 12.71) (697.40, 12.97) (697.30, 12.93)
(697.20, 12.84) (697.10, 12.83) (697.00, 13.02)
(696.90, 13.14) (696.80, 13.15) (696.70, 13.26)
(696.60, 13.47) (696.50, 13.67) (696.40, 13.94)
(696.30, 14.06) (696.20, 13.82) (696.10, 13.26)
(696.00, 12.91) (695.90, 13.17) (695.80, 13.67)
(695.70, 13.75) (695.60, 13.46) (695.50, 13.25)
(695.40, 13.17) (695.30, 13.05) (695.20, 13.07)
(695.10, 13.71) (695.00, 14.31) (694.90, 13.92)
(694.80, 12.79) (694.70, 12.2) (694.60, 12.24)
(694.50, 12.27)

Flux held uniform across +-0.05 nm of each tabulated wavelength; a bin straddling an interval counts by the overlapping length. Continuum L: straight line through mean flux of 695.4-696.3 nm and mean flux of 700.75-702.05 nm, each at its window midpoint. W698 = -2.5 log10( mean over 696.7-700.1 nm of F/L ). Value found 0.02 mag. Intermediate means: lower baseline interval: 13.4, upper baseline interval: 12.6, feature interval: 12.8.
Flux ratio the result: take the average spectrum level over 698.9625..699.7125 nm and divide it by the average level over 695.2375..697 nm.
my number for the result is 1.00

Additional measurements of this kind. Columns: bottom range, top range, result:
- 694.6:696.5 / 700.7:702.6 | 0.96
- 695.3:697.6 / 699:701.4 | 0.98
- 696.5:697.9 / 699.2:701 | 1.02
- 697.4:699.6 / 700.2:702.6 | 1.02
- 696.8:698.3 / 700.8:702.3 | 1.01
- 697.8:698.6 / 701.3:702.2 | 1.02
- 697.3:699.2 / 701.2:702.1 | 1.02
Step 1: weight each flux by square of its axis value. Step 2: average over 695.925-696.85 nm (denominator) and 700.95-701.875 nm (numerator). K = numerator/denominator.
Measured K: 0.95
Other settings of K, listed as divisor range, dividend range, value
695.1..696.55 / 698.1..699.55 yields 0.96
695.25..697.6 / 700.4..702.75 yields 0.98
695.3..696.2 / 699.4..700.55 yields 0.99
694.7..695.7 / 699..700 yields 1.01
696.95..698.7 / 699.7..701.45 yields 1.02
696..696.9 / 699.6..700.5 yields 0.96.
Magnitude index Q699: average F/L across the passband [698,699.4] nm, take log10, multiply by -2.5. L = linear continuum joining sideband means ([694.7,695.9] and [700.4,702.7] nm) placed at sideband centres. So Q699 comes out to 0.032 mag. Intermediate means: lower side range 13.4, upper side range 12.9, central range 12.7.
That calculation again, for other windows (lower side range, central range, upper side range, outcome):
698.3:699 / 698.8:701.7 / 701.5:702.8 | -0.025 mag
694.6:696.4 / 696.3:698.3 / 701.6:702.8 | 0.030 mag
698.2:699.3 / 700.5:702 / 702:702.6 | 0.016 mag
